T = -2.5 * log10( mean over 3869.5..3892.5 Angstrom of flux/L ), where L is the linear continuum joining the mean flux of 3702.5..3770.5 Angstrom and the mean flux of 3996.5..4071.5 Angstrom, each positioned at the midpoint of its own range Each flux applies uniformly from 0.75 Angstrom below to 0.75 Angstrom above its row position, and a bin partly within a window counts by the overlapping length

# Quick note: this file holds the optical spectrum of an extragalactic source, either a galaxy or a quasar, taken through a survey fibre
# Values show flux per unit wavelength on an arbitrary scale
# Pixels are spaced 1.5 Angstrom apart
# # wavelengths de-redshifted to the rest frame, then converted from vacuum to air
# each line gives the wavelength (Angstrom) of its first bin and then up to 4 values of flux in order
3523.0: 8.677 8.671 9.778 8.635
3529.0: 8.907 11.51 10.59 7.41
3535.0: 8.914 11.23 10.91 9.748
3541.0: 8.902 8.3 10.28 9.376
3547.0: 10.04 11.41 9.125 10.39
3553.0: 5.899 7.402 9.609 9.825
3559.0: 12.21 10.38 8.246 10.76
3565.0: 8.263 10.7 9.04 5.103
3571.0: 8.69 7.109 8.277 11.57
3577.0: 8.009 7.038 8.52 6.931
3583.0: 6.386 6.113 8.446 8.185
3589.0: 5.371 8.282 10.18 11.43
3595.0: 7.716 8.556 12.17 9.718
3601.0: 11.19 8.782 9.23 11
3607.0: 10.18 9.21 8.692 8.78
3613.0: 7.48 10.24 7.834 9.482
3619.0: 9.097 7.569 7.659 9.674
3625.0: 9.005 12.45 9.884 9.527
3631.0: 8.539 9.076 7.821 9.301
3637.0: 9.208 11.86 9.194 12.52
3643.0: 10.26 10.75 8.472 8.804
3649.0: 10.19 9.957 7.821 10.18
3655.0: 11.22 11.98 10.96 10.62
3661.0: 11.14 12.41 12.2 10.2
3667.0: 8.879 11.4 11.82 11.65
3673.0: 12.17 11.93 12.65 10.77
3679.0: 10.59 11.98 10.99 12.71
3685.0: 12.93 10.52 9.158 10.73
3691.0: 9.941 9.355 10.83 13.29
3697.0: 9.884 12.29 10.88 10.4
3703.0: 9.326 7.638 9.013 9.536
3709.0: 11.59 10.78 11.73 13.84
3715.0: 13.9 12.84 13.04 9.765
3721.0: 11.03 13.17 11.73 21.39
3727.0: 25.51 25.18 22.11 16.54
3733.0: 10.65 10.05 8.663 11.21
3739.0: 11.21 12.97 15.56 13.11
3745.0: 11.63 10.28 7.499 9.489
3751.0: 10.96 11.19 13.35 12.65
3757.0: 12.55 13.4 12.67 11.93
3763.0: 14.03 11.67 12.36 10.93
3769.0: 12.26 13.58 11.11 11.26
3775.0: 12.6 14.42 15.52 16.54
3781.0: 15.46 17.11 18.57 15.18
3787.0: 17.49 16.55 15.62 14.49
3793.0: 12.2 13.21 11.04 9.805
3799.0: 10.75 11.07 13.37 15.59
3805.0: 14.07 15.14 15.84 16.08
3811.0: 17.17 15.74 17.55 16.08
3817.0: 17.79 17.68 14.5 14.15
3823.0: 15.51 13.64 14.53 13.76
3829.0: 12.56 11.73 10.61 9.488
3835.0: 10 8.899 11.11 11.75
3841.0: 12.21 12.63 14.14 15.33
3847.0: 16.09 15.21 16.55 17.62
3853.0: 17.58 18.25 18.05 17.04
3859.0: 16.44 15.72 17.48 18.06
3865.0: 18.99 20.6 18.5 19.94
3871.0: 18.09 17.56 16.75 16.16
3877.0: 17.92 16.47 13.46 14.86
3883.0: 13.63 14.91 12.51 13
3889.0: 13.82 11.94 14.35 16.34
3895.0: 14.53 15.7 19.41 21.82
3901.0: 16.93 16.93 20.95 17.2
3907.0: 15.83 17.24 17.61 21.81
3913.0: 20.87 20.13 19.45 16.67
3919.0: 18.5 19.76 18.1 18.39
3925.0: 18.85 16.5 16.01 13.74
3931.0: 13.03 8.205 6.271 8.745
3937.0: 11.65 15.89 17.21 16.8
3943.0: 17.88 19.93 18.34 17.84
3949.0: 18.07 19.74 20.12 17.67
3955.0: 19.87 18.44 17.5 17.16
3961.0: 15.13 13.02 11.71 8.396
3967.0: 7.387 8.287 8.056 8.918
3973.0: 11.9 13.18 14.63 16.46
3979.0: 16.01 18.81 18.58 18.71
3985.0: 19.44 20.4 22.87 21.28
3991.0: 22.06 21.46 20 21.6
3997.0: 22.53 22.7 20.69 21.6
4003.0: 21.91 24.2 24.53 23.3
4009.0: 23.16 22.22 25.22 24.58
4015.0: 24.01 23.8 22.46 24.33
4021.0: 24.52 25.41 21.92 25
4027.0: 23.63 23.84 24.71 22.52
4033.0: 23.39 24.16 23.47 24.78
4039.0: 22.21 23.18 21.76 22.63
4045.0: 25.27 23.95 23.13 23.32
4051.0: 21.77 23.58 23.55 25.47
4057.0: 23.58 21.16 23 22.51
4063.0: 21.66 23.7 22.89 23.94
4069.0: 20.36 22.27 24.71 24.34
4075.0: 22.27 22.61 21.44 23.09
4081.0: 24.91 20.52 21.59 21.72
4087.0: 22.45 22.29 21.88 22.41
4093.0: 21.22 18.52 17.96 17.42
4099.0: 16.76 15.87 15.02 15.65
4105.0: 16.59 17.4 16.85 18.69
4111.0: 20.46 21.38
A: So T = 0.17 mag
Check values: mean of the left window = 12.7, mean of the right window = 23.3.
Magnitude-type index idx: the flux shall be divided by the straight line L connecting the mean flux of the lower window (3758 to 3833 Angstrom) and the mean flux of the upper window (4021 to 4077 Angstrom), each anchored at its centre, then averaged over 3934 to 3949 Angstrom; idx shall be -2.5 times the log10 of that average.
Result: 0.24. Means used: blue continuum 14.1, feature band 15.6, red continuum 23.3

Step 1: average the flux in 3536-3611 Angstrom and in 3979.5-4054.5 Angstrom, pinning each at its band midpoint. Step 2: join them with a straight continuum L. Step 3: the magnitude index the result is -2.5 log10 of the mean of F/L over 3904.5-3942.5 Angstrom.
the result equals 0.22 mag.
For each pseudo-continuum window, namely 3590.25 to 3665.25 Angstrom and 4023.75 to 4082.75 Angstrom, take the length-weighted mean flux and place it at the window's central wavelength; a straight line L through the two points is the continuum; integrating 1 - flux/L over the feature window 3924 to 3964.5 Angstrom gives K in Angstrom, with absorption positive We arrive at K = 8.2 Angstrom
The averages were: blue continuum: 9.8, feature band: 15.8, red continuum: 23.2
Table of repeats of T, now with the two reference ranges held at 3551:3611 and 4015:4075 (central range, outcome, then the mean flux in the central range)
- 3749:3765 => 0.176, 12.2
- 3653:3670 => 0.030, 11.1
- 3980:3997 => 0.053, 20.6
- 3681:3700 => 0.114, 11.1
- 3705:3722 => 0.133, 11.5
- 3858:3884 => 0.052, 17.1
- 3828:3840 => 0.477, 10.8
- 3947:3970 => 0.339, 15.1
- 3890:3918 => 0.074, 17.7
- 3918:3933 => 0.204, 16.2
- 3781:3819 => 0.050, 15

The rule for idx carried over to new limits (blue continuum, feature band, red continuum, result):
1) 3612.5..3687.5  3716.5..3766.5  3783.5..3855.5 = -0.07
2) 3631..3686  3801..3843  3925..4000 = -0.02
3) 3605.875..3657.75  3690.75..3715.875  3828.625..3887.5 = 0.05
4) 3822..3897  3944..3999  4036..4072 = 0.16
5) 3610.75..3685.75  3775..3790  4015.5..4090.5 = -0.11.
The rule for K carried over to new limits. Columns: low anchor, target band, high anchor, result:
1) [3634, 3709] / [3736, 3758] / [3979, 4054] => 2.8 Angstrom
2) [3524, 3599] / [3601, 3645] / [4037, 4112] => 4.3 Angstrom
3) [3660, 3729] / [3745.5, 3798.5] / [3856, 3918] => 3.6 Angstrom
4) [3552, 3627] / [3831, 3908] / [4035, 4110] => 2.8 Angstrom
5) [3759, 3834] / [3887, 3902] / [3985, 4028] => 1.9 Angstrom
